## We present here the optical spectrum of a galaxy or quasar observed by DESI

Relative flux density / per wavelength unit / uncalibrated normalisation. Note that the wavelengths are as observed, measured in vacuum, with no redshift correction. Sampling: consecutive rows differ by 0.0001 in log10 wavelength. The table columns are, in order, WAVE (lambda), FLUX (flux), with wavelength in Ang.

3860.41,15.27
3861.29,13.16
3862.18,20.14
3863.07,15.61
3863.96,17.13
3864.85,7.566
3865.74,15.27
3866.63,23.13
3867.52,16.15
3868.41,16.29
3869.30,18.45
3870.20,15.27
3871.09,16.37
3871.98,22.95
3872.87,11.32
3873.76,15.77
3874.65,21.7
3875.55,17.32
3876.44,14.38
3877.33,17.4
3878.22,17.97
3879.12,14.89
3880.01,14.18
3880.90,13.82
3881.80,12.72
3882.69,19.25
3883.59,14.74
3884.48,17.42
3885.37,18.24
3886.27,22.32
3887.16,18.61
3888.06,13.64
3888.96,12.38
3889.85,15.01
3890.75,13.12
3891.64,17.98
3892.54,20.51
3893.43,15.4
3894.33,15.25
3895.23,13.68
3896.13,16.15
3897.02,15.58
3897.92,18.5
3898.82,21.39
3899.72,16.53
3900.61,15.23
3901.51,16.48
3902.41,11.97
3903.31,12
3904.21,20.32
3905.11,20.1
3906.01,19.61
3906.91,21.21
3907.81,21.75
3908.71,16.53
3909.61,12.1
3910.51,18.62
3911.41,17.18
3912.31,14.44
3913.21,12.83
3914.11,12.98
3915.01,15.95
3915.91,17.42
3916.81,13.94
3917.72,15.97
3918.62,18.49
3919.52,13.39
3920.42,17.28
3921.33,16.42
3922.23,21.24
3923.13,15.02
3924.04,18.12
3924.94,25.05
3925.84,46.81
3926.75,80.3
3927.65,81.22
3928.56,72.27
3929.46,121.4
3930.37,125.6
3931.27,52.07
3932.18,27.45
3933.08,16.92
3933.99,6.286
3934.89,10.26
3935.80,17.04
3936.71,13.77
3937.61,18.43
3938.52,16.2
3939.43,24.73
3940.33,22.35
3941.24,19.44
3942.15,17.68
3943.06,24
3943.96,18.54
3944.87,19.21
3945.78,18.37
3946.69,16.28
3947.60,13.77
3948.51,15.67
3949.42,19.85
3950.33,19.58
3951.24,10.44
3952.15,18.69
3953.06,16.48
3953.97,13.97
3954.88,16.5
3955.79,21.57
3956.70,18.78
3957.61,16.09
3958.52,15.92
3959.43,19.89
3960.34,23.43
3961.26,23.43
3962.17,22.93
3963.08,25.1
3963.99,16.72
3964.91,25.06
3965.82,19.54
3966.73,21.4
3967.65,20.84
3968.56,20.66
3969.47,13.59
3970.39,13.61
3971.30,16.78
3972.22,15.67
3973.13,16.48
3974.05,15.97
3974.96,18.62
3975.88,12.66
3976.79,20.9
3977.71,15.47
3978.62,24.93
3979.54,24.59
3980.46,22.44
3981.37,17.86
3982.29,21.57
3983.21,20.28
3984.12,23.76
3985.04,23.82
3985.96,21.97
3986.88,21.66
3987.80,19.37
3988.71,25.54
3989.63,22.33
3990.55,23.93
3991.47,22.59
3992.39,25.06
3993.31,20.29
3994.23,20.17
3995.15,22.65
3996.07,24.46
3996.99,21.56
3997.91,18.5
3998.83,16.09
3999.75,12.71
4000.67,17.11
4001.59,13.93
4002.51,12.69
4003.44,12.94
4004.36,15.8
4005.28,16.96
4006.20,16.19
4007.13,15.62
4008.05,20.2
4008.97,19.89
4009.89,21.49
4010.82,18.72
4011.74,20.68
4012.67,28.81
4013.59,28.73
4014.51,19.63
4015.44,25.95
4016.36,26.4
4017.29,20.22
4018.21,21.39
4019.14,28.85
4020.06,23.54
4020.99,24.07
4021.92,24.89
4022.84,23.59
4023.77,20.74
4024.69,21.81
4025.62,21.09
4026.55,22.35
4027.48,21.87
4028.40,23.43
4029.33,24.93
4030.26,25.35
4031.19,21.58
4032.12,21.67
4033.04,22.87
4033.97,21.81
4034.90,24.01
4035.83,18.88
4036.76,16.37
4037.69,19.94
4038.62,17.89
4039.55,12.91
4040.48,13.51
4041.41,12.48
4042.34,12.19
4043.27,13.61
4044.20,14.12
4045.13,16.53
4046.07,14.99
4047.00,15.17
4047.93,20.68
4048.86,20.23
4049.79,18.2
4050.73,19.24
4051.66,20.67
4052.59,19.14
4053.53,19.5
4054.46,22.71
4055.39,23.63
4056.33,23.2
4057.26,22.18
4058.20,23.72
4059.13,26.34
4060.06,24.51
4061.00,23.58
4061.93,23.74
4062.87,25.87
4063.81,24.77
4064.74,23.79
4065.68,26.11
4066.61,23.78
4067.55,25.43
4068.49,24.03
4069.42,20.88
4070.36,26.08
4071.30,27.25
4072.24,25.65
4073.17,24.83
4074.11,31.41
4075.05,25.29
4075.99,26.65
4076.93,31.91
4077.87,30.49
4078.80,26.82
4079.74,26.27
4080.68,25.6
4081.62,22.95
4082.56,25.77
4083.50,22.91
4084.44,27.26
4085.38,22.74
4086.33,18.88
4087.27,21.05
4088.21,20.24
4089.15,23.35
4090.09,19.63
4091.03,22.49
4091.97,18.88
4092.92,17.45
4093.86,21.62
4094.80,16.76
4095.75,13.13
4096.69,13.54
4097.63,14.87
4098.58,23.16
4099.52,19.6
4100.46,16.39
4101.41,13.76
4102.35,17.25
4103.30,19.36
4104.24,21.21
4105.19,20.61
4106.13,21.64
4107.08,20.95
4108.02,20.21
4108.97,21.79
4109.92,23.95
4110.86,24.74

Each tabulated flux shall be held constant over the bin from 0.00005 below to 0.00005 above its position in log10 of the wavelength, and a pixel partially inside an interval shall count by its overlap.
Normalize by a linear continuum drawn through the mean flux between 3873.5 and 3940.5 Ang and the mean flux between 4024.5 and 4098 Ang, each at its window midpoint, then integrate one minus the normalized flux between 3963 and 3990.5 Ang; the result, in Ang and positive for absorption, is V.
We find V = 3.0 Ang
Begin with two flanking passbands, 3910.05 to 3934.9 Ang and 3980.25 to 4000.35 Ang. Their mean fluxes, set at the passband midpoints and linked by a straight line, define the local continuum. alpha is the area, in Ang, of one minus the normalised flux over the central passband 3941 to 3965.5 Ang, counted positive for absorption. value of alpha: 7.93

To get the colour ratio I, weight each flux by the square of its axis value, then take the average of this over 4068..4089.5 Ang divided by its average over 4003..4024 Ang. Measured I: 1.20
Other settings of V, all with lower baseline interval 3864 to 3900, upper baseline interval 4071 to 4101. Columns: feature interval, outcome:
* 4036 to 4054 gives 3.9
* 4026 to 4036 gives -0.8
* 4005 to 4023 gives -1.7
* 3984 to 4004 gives -0.3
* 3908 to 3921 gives 1.3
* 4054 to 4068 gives -1.5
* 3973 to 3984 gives -0.1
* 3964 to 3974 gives 0.5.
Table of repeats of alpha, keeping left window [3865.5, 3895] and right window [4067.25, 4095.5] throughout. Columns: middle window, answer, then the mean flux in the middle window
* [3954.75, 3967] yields -0.6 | 20.6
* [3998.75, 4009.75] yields 2.7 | 16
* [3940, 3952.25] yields 0.6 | 18.1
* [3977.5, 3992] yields -1.2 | 22.1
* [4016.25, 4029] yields -0.8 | 23.1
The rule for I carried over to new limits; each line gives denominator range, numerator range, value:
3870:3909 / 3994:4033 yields 1.33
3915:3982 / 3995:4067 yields 0.88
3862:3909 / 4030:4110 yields 1.40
